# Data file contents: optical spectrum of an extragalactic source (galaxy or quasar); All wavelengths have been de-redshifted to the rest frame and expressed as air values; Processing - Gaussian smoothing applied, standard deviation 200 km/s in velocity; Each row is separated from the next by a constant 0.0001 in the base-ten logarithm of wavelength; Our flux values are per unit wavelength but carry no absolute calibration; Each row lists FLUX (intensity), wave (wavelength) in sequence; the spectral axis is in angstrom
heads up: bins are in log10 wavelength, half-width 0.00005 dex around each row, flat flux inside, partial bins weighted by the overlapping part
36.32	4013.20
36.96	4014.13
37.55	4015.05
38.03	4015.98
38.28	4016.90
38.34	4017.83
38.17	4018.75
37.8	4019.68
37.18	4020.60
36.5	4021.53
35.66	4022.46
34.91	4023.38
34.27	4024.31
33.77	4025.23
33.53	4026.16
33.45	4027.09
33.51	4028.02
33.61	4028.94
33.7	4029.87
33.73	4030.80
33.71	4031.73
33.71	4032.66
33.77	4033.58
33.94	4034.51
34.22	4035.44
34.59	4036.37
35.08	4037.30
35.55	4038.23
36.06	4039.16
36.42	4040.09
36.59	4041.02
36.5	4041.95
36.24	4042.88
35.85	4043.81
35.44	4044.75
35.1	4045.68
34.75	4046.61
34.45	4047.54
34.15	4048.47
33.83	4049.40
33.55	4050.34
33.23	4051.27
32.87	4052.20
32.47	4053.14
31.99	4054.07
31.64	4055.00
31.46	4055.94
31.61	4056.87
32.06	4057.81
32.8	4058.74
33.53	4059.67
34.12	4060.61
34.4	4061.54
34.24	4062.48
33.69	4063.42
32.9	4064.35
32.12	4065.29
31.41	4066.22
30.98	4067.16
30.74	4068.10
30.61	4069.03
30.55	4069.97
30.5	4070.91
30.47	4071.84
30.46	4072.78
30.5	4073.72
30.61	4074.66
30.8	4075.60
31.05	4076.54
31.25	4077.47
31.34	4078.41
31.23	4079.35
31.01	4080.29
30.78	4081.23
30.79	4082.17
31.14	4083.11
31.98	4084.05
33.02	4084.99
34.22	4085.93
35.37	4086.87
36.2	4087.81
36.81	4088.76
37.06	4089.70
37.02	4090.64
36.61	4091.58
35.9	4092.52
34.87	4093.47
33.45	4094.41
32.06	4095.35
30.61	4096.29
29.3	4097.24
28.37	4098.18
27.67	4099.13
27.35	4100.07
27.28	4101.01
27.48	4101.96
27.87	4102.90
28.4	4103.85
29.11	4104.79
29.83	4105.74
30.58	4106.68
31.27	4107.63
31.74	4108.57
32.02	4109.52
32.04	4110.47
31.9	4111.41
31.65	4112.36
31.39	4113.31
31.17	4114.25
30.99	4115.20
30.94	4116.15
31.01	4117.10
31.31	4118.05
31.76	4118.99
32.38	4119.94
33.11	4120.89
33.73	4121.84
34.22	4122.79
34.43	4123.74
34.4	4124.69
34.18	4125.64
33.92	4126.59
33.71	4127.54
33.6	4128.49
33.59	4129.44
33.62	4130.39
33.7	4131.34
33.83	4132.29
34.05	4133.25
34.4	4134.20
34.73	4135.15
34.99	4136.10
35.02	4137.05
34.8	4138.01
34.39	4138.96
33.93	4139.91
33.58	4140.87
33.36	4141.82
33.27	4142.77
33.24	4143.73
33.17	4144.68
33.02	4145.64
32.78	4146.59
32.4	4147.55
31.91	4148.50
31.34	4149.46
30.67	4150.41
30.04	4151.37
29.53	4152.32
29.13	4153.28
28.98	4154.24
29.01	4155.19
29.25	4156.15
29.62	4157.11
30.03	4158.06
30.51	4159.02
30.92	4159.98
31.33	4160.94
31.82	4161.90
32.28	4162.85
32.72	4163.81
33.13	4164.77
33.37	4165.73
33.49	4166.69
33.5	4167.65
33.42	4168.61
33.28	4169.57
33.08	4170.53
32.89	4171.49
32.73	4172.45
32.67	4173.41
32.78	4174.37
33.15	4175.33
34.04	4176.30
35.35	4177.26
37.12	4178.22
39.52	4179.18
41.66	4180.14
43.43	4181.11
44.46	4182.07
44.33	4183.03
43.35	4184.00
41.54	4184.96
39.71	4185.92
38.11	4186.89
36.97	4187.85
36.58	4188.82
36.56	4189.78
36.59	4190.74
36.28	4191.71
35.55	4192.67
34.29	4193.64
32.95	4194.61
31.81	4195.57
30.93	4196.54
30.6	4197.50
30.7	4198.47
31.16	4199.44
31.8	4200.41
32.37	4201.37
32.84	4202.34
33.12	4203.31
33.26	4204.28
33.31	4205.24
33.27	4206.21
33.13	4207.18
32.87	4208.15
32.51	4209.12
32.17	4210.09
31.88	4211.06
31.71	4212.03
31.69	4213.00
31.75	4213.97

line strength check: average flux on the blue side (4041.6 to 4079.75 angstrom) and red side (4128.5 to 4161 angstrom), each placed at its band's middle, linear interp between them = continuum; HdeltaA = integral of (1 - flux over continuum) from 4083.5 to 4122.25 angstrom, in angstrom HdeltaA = 0.72 angstrom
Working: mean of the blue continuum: 32.6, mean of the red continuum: 32.3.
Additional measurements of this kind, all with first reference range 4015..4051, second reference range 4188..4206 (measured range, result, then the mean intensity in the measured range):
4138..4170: 1.9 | 31.9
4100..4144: 2.4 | 32.4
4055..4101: 3.4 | 32.2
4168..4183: -1.1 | 36.2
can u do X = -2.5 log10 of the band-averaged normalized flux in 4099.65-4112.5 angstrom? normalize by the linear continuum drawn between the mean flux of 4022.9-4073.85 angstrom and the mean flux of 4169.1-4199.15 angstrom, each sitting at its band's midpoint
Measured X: 0.16 mag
